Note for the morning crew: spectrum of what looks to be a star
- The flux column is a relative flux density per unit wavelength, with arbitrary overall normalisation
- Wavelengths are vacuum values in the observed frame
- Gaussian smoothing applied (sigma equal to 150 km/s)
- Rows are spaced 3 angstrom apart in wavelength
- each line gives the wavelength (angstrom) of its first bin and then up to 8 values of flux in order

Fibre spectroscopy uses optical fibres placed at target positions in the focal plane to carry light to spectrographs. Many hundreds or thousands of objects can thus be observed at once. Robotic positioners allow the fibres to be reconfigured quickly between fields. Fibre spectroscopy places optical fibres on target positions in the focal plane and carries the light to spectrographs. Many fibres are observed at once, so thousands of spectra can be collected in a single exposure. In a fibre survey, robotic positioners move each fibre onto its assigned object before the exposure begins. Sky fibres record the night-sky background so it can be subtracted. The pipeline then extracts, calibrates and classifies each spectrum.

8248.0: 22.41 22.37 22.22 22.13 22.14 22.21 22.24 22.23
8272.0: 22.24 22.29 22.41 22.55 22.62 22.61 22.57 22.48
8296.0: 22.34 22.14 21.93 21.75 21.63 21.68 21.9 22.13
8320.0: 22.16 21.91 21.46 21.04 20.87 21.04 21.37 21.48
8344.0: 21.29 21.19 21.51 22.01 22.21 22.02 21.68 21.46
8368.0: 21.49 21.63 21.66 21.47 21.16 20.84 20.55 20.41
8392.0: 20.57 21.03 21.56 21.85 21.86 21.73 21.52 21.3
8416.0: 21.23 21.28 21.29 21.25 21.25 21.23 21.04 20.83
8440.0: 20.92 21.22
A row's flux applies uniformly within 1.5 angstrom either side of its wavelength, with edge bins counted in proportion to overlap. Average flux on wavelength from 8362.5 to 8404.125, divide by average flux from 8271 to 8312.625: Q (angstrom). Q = 0.96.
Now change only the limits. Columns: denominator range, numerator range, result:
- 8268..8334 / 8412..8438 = 0.96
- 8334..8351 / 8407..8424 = 1.00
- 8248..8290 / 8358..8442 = 0.95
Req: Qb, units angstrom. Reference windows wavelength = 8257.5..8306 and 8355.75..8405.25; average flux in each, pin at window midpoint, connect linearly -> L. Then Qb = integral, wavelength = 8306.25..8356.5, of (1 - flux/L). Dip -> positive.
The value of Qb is 0.6 angstrom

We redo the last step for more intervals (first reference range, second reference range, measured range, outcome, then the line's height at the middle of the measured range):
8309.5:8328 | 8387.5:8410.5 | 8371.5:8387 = 0.18 angstrom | 21.4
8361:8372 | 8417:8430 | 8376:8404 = 0.46 angstrom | 21.4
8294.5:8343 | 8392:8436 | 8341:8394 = 0.36 angstrom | 21.5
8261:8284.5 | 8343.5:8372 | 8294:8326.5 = 0.15 angstrom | 22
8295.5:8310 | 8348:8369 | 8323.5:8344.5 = 0.56 angstrom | 21.8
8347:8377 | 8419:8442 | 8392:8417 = -0.13 angstrom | 21.3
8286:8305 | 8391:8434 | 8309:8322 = 0.10 angstrom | 22.1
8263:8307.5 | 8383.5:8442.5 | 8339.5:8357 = 0.12 angstrom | 21.7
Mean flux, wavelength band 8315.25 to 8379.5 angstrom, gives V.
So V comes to 21.6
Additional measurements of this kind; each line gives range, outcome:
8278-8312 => 22.2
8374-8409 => 21.2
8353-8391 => 21.4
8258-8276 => 22.2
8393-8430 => 21.4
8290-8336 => 21.8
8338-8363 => 21.7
